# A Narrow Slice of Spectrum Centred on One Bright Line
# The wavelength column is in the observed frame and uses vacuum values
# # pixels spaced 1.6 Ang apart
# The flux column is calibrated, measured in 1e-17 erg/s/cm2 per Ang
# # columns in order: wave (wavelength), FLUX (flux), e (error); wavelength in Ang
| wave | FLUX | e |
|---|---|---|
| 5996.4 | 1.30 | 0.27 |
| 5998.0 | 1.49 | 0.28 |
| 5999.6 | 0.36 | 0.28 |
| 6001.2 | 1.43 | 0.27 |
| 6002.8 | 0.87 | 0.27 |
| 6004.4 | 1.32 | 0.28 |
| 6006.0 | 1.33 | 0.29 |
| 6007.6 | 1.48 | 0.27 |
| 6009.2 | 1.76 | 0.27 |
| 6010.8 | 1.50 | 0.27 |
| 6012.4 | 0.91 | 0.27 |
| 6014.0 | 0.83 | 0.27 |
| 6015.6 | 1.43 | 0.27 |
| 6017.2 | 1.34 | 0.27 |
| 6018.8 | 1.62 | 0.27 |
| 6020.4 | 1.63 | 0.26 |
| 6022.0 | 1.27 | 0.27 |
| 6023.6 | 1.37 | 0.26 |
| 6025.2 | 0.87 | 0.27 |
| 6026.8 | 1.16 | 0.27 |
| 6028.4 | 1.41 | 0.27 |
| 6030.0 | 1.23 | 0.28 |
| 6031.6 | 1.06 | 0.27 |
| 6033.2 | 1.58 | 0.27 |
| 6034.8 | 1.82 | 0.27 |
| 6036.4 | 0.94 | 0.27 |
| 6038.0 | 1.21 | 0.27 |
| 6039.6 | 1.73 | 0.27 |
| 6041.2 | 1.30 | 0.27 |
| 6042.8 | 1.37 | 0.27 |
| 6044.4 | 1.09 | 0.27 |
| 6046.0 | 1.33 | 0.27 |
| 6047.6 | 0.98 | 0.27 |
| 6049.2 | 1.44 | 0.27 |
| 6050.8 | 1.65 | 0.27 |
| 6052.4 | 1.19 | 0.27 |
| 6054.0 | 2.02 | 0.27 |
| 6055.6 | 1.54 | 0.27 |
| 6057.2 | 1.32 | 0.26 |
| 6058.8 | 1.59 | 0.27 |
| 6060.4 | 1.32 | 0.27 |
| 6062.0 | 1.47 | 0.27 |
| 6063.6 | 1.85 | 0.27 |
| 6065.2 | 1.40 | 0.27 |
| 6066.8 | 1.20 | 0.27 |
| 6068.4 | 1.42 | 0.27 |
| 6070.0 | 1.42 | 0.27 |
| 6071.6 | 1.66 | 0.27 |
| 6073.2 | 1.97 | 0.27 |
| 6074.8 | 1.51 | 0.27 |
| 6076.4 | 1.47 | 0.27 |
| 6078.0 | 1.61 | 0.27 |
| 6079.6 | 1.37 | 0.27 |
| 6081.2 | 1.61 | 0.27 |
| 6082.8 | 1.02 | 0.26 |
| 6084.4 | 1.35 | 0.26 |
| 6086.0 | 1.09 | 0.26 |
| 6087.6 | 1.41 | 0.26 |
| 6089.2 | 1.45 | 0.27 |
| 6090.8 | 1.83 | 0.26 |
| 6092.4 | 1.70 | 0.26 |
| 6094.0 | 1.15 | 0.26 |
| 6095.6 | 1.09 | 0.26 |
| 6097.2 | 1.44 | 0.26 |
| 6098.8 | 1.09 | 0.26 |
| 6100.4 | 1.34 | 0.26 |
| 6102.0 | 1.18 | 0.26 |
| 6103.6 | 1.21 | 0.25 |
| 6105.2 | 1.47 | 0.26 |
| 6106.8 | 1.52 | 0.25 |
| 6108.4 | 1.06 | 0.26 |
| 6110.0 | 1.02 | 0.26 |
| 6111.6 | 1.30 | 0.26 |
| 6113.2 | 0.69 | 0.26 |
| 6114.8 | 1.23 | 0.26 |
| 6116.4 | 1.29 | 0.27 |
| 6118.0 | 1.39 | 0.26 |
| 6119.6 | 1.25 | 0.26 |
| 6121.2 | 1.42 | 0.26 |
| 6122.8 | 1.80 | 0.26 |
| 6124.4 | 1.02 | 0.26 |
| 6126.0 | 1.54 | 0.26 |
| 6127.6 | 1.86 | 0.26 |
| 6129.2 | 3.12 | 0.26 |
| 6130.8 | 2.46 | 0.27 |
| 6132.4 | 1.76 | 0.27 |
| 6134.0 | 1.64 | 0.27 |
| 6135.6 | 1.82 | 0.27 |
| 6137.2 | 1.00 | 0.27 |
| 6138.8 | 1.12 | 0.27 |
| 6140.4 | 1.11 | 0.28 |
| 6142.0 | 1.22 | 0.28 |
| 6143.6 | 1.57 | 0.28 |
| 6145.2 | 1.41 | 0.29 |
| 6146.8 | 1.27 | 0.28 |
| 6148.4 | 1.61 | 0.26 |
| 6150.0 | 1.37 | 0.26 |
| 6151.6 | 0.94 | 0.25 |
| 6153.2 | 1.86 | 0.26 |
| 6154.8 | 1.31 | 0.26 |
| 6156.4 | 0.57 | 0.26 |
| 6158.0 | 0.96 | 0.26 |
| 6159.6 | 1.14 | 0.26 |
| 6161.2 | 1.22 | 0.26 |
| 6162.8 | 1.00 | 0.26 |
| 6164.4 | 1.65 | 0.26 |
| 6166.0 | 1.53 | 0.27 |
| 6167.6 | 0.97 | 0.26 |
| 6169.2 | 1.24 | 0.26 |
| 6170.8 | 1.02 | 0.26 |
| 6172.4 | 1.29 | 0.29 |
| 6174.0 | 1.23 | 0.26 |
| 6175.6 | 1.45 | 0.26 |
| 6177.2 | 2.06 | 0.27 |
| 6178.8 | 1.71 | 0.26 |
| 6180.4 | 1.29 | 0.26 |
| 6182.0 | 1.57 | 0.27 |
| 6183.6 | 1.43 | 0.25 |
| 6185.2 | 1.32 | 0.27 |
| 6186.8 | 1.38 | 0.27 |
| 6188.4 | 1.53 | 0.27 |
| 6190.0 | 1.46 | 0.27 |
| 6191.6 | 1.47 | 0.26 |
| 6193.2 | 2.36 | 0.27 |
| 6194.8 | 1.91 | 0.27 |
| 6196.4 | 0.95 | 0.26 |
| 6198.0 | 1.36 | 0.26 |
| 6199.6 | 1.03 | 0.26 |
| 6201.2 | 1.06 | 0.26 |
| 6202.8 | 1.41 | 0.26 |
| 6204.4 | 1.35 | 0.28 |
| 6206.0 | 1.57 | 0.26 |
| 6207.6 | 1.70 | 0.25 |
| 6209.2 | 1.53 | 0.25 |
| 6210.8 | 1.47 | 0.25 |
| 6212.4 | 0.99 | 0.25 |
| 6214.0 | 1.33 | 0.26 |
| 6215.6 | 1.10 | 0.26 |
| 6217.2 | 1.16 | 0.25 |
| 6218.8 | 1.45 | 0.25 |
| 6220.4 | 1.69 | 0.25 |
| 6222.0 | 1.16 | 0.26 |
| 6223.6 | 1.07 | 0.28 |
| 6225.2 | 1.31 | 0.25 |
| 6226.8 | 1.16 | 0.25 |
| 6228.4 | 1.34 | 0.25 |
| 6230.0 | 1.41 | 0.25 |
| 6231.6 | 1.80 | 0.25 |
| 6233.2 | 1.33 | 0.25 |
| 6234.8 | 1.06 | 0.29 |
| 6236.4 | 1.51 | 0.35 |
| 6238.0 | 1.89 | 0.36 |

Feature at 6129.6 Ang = [O III] 5007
